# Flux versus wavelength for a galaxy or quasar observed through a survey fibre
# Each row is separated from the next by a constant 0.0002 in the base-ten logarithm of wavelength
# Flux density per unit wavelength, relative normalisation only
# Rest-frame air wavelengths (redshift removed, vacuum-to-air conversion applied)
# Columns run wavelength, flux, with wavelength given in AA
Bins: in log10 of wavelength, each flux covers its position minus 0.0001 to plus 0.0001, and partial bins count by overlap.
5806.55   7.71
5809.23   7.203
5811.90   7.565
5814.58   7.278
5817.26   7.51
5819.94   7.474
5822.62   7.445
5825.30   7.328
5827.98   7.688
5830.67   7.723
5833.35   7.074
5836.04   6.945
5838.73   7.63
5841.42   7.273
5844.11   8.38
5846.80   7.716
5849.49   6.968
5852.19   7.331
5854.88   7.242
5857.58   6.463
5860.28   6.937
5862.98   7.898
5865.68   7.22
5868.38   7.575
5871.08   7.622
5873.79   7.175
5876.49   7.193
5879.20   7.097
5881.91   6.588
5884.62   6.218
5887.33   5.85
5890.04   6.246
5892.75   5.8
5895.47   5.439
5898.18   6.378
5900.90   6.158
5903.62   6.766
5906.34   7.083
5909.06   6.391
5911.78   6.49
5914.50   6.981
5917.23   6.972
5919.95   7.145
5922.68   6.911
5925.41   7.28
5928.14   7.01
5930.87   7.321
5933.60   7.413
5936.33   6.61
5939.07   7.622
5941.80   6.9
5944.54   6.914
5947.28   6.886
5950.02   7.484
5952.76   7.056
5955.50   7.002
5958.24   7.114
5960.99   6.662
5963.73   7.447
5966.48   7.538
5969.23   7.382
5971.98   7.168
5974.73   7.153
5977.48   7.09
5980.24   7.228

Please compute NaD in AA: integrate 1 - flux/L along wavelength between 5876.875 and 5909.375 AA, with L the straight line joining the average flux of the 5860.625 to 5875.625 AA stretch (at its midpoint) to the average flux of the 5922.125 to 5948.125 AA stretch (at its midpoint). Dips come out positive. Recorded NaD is 4.3 AA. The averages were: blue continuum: 7.45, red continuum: 7.1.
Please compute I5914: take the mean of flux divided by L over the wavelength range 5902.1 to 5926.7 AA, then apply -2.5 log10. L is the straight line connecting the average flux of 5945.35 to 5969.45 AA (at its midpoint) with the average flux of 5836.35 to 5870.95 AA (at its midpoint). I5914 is 0.06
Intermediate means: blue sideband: 7.38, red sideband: 7.16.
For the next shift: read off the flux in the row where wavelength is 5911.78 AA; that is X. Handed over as 6.49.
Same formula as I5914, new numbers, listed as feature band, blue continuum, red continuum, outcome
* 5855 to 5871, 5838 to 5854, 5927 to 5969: 0.032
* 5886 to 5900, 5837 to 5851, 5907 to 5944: 0.211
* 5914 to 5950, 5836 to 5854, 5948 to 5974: 0.027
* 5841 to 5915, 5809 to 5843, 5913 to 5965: 0.061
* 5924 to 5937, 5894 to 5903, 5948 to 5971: -0.079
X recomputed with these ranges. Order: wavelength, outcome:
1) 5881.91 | 6.588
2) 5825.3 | 7.328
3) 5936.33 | 6.61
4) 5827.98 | 7.688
